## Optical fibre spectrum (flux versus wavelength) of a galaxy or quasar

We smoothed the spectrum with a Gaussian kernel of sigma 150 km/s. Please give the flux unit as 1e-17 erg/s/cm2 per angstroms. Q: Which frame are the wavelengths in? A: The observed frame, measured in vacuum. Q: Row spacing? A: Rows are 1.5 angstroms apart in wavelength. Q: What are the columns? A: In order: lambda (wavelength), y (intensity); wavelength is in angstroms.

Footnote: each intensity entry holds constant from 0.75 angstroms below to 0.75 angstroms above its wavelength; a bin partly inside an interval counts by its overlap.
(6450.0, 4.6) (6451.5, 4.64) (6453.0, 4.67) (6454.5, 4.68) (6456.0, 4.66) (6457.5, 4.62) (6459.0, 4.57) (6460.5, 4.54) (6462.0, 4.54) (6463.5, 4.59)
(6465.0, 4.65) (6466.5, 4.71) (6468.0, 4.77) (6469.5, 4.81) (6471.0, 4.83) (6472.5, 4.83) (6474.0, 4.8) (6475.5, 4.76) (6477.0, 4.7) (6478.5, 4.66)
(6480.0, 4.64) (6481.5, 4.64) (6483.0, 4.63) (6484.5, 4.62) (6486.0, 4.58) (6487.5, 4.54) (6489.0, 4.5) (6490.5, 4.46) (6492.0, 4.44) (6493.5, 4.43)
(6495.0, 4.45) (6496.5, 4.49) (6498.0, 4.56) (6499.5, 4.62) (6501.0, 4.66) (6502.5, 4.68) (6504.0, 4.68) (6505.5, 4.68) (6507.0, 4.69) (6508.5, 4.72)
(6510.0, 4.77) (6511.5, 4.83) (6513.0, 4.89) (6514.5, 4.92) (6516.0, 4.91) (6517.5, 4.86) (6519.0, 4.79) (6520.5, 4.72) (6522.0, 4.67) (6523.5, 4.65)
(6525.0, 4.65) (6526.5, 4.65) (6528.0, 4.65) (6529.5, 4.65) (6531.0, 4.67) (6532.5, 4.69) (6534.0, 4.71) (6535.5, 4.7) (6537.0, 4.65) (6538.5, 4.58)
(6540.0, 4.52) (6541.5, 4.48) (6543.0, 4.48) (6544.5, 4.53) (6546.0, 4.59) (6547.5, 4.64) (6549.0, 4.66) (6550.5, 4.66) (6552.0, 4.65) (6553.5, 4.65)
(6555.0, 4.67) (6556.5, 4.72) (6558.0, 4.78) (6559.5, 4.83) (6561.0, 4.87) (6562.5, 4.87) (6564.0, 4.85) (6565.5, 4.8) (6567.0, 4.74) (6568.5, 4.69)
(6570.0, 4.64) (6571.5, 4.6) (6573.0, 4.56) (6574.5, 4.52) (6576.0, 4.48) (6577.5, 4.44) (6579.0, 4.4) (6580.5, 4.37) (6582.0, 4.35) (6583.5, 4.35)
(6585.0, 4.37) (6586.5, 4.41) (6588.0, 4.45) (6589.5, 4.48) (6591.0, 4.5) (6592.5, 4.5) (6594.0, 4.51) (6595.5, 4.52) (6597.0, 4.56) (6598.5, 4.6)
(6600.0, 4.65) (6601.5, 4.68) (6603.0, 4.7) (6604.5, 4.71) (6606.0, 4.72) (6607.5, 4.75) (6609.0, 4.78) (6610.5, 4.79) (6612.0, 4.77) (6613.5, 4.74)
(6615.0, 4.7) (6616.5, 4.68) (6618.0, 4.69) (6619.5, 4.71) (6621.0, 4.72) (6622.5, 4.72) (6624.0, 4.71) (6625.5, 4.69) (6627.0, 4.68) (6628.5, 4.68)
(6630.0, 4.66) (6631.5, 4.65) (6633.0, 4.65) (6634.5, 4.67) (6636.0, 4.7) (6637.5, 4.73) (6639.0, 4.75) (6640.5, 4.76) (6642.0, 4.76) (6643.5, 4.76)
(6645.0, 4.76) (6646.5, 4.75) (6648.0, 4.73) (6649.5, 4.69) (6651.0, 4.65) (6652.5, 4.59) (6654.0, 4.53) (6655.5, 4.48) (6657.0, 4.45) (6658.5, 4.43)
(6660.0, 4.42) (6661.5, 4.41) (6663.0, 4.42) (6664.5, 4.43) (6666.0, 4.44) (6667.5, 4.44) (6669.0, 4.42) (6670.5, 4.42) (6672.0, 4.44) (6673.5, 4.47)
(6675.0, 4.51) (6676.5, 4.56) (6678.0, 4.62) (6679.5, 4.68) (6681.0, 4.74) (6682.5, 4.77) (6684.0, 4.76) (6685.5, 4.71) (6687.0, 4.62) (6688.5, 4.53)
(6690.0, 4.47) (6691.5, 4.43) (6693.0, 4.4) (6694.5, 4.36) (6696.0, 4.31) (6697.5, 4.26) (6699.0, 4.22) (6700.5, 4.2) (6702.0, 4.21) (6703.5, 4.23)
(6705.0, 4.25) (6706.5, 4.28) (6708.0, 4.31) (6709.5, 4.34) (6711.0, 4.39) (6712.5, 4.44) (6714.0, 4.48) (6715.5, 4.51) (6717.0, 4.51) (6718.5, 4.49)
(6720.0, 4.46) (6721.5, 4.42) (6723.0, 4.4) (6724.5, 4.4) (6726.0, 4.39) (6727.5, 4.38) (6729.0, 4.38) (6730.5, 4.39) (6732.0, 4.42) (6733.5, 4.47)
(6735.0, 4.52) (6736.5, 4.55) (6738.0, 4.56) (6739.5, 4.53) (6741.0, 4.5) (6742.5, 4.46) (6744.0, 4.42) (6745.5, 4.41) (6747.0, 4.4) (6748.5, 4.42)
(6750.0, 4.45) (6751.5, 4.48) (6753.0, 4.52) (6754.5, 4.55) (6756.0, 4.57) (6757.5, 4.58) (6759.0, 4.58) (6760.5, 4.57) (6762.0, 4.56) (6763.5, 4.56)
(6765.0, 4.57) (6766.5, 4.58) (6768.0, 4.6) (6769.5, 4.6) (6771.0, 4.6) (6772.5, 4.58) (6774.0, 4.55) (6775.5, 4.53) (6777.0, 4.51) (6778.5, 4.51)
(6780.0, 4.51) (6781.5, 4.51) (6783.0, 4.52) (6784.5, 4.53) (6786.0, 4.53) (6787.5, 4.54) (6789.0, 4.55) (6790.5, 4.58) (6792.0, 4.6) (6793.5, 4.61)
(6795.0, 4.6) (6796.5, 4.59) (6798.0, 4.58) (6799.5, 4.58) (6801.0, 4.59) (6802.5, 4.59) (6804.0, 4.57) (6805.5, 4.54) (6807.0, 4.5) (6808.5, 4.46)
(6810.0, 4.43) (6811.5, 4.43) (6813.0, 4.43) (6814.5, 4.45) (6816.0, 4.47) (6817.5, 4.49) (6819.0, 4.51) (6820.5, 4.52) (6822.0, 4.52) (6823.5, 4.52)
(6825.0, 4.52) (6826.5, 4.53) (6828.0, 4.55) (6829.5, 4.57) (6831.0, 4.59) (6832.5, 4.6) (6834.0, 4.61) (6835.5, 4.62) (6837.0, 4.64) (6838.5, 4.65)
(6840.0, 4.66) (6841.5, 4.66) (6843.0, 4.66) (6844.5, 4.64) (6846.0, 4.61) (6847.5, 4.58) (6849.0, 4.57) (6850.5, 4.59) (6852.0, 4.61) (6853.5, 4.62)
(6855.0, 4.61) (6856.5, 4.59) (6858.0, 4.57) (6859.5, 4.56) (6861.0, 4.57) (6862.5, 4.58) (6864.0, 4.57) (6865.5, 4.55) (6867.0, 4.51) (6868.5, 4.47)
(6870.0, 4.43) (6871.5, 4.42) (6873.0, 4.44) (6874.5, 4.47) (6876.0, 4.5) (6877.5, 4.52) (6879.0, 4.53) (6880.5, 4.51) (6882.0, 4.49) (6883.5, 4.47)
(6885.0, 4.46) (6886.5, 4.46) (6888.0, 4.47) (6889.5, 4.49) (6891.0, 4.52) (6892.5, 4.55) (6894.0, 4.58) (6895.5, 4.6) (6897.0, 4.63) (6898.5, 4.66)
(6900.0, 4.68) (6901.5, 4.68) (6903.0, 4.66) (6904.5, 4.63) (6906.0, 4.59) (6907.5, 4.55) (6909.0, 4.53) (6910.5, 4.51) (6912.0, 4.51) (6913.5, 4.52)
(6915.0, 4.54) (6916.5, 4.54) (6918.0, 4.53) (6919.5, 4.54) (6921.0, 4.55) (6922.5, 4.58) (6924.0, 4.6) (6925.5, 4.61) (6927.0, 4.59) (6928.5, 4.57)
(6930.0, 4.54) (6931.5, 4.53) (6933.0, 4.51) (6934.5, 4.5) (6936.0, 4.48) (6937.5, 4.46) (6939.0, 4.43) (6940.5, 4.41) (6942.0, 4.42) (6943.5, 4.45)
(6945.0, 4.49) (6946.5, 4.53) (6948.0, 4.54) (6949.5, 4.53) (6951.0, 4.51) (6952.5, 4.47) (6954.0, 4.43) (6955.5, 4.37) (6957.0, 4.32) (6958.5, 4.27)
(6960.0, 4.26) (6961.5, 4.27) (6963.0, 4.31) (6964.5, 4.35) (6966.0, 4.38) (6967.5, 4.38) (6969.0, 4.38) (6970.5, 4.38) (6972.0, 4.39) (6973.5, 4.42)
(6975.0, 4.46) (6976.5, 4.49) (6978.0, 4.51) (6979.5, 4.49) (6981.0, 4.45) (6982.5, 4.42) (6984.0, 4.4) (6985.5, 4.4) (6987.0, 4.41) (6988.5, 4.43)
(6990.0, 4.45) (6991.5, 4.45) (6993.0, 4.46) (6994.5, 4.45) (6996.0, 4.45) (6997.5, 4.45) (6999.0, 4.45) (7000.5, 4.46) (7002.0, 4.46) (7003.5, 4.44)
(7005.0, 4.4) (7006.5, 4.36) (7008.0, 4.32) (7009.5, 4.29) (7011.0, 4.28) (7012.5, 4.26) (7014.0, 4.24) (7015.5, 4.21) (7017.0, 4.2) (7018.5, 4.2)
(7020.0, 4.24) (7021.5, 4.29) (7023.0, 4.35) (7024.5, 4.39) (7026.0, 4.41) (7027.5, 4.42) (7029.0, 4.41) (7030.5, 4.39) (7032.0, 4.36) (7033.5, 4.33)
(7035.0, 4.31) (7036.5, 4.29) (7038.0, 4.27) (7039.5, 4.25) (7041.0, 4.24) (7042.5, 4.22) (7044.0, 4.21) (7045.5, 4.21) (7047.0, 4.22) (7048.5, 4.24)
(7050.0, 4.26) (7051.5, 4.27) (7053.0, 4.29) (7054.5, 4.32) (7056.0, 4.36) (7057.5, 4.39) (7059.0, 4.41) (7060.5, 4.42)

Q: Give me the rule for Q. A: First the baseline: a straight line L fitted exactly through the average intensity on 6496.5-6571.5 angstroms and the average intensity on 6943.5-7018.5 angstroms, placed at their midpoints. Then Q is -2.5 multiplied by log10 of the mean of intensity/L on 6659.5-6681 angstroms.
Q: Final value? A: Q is 0.028 mag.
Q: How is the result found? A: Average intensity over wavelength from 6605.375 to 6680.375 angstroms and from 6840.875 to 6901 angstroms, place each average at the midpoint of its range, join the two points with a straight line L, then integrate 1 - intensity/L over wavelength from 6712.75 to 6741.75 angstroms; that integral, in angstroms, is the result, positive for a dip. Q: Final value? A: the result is 0.9 angstroms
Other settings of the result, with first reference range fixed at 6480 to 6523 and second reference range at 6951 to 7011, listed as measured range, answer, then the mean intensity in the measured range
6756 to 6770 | -0.2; 4.58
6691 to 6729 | 1.5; 4.36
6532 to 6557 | 0.1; 4.62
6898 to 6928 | -0.9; 4.58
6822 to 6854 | -0.8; 4.6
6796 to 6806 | -0.2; 4.58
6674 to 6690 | -0.3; 4.64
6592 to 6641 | -0.9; 4.68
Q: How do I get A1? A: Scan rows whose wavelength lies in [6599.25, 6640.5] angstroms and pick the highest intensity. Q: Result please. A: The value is 4.79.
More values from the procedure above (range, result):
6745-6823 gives 4.61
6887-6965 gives 4.68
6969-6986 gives 4.51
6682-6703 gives 4.77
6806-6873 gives 4.66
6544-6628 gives 4.87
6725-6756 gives 4.57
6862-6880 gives 4.58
